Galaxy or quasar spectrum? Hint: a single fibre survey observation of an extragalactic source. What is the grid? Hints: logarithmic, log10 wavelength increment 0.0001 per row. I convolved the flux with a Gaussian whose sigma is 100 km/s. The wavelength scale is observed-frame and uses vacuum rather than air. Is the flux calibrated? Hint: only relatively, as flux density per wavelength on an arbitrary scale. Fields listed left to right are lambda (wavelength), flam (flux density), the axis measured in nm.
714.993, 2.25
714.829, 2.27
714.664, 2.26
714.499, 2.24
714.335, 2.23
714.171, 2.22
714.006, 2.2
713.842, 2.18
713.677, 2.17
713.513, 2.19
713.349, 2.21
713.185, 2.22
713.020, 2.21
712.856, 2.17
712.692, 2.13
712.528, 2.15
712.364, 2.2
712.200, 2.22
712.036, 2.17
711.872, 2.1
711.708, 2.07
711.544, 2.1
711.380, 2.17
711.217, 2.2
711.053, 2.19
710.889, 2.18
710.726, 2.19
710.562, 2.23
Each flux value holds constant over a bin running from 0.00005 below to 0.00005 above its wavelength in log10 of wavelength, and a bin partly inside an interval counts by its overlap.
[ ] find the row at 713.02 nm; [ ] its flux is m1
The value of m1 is 2.21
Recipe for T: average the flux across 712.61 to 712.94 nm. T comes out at 2.15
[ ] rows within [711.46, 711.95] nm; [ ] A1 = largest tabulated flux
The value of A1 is 2.1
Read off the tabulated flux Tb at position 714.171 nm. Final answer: 2.22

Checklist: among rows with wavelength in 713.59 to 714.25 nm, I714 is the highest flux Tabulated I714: 2.22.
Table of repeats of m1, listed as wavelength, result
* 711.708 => 2.07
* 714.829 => 2.27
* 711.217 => 2.2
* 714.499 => 2.24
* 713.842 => 2.18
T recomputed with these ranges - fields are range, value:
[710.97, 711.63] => 2.16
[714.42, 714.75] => 2.24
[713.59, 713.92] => 2.17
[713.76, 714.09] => 2.19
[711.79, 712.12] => 2.13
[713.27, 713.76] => 2.19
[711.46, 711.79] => 2.08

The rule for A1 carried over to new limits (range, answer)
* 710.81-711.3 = 2.2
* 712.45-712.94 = 2.17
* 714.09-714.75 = 2.26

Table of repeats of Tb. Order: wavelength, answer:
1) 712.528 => 2.15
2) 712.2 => 2.22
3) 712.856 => 2.17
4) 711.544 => 2.1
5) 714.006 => 2.2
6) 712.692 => 2.13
